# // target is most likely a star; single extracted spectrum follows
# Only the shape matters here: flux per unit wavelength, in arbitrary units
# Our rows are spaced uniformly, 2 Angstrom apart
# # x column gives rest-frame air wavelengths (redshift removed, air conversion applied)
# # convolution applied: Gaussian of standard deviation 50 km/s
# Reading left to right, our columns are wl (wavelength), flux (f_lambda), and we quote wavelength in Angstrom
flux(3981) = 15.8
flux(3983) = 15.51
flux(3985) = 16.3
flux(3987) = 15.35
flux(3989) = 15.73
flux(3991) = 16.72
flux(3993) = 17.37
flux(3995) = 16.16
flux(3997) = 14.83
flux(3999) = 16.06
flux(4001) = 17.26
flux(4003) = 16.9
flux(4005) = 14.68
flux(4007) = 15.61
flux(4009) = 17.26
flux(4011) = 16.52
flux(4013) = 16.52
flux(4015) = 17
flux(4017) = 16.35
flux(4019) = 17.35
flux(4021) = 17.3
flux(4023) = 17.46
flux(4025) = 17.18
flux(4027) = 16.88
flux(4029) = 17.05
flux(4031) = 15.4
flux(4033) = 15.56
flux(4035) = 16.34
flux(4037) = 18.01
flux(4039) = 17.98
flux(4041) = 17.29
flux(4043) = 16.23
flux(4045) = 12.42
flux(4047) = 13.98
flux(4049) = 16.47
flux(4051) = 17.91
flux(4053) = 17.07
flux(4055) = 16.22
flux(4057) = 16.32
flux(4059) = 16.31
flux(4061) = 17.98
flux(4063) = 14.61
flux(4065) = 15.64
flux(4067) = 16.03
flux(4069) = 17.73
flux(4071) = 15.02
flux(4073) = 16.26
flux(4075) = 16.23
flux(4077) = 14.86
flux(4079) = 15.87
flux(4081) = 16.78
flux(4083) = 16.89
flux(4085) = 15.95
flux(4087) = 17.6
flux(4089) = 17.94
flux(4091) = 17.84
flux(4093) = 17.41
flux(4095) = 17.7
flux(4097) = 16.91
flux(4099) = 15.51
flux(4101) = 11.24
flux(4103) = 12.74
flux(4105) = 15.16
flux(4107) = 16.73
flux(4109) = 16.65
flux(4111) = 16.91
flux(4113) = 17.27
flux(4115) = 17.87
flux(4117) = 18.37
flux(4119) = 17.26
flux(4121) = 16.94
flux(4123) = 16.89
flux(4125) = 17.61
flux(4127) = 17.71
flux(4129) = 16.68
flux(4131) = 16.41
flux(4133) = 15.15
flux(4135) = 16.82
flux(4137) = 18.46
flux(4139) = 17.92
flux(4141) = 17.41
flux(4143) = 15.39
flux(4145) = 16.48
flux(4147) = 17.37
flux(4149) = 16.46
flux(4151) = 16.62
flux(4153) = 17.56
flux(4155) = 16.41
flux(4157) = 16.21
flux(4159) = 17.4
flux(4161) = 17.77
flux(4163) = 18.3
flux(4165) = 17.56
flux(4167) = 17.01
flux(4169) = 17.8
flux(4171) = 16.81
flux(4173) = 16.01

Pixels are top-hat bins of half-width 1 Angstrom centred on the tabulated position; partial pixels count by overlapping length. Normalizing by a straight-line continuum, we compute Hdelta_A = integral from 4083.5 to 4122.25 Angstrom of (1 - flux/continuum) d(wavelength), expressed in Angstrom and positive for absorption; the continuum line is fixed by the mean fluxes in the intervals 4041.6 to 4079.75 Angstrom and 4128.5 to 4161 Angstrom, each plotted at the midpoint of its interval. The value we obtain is -0.3 Angstrom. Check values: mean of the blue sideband 16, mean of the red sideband 16.8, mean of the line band 16.5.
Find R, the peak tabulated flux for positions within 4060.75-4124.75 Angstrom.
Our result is 18.37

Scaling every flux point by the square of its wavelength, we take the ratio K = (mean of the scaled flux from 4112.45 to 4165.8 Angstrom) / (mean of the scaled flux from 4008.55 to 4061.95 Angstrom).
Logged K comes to 1.1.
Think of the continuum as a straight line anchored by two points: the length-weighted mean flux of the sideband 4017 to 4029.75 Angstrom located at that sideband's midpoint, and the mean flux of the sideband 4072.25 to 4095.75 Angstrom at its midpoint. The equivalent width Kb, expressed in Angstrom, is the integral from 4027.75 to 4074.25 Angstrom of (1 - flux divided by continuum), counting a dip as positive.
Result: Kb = 2.0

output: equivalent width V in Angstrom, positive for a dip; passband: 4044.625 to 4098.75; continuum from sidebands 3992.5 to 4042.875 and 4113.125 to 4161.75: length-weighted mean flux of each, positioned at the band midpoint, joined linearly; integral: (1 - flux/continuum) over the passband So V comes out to 1.4 Angstrom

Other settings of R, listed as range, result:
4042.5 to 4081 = 17.98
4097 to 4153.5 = 18.46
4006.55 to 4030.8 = 17.46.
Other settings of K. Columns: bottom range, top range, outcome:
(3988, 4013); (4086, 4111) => 1.04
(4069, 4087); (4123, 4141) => 1.09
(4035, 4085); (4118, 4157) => 1.08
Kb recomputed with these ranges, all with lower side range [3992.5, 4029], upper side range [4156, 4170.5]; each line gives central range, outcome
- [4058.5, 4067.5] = 0.4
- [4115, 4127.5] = -0.2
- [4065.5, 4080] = 0.8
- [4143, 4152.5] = 0.4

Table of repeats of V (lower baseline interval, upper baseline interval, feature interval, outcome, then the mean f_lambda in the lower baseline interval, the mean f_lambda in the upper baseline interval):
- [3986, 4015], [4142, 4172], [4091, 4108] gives 1.18 Angstrom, 16.2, 17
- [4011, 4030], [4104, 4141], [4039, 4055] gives 0.89 Angstrom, 17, 17.1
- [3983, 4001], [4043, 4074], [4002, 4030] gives -1.14 Angstrom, 16.1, 16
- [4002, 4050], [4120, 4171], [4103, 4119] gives 0.11 Angstrom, 16.4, 17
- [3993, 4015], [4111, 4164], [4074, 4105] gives 1.35 Angstrom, 16.3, 17.1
